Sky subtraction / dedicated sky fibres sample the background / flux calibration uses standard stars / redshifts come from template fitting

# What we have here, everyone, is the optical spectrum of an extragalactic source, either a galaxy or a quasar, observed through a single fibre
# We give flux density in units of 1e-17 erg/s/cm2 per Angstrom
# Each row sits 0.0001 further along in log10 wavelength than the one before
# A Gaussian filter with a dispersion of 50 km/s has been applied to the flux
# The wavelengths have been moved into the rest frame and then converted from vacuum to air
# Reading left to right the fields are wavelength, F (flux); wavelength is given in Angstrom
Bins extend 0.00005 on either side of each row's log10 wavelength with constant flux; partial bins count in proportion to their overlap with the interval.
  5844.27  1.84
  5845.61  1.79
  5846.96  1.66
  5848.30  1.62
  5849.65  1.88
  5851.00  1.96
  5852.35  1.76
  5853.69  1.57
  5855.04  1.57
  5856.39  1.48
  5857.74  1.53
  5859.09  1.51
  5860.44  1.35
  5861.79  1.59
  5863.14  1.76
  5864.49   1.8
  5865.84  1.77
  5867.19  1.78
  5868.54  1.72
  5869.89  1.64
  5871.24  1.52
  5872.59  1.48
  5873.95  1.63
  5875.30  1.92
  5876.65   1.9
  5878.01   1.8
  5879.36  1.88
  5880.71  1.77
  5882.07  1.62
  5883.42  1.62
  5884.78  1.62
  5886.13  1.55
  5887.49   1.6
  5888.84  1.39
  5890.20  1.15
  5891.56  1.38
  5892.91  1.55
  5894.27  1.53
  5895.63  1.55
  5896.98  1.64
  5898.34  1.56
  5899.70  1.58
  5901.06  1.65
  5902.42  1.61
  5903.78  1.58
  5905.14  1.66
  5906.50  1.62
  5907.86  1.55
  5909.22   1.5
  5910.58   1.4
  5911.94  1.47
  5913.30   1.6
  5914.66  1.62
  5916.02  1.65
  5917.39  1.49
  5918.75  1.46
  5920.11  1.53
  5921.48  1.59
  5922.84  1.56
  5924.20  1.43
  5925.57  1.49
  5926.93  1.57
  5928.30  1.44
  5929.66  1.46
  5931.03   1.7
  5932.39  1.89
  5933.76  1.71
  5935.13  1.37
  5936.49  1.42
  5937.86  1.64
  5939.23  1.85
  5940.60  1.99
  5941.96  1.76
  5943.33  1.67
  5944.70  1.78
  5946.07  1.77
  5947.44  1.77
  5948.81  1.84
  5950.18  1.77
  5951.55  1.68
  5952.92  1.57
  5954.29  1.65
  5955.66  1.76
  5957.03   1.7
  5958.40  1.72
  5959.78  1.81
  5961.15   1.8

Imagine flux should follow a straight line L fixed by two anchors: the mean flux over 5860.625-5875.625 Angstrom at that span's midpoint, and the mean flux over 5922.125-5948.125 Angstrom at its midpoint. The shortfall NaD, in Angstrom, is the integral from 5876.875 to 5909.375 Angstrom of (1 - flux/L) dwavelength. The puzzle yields 1.5 Angstrom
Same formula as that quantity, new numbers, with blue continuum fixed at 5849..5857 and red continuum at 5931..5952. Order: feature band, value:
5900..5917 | 1.4 Angstrom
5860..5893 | 1.5 Angstrom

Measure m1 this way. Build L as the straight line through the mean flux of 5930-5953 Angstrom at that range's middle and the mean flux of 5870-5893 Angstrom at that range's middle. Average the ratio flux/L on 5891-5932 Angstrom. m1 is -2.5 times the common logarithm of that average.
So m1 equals 0.08 mag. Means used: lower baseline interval 1.61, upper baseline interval 1.72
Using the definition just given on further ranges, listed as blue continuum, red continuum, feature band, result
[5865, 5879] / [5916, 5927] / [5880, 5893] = 0.09 mag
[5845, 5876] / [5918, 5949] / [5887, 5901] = 0.11 mag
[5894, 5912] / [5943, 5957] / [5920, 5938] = 0.07 mag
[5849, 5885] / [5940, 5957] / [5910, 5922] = 0.13 mag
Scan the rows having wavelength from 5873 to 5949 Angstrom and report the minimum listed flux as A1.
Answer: 1.15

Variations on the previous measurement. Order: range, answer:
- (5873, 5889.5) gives 1.39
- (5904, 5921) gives 1.4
